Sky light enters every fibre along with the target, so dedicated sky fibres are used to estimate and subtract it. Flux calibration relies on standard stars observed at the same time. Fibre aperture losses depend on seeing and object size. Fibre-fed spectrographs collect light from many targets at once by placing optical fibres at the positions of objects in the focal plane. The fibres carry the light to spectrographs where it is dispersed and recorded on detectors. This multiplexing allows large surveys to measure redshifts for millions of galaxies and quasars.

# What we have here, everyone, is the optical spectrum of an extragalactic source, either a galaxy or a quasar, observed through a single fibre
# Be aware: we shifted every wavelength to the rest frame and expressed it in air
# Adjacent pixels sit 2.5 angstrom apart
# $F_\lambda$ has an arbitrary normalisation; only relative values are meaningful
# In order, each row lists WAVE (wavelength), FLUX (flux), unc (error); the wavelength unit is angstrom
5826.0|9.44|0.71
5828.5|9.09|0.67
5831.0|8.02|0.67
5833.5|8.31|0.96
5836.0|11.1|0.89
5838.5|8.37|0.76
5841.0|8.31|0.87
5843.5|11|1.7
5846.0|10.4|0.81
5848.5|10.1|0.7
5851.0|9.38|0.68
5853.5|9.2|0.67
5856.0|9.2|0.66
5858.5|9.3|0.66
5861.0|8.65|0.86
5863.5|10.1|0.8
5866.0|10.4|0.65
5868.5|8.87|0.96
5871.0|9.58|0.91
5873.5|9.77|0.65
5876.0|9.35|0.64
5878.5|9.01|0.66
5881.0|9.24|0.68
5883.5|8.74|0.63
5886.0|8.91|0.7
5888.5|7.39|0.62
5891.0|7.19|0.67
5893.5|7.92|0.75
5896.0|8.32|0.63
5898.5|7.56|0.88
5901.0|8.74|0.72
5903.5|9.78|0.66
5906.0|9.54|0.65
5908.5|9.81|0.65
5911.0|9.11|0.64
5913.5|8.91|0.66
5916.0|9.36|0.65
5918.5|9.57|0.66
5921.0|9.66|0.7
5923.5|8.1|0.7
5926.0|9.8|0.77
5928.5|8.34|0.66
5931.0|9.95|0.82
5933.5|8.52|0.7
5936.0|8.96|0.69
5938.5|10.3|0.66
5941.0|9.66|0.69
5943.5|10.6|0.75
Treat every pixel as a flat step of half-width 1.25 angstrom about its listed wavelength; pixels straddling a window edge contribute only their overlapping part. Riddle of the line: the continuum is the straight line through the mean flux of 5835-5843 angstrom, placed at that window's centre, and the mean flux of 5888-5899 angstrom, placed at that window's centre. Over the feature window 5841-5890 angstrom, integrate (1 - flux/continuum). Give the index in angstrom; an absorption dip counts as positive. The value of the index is -4.6 angstrom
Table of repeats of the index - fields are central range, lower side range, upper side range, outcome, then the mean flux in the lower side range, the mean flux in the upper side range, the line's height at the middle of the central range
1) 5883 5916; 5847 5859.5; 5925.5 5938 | 2.3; 9.46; 9.14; 9.27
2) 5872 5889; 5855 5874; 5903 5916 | 0.8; 9.48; 9.4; 9.45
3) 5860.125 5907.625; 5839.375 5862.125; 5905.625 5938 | 2.3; 9.49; 9.22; 9.36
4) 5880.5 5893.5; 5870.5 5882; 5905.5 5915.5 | 1.6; 9.38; 9.33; 9.36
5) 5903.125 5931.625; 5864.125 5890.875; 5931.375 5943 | 0.1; 9.07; 9.48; 9.35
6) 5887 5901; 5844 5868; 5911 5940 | 2.4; 9.66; 9.22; 9.42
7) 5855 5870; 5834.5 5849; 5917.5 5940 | 0.4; 9.84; 9.25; 9.7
